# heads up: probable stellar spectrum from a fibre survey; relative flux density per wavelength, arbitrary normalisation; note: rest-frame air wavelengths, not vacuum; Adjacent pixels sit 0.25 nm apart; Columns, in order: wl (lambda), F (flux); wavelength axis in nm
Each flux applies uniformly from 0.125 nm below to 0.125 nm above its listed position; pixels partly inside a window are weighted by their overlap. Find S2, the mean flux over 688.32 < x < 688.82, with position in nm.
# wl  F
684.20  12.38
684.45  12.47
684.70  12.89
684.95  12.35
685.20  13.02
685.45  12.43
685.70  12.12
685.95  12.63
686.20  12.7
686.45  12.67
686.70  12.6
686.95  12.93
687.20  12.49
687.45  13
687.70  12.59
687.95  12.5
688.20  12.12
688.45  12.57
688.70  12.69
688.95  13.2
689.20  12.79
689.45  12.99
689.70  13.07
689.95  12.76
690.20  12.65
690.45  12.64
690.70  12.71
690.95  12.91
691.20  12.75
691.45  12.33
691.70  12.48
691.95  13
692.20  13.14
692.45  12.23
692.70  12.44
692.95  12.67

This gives 12.6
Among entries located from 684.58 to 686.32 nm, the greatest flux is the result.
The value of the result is 13.02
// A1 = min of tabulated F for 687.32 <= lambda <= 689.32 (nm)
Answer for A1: 12.12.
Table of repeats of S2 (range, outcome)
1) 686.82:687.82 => 12.8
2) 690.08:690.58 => 12.6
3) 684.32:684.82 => 12.7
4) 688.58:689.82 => 12.9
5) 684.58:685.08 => 12.6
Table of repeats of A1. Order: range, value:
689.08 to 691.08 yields 12.64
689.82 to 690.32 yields 12.65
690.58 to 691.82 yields 12.33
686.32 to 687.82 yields 12.49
